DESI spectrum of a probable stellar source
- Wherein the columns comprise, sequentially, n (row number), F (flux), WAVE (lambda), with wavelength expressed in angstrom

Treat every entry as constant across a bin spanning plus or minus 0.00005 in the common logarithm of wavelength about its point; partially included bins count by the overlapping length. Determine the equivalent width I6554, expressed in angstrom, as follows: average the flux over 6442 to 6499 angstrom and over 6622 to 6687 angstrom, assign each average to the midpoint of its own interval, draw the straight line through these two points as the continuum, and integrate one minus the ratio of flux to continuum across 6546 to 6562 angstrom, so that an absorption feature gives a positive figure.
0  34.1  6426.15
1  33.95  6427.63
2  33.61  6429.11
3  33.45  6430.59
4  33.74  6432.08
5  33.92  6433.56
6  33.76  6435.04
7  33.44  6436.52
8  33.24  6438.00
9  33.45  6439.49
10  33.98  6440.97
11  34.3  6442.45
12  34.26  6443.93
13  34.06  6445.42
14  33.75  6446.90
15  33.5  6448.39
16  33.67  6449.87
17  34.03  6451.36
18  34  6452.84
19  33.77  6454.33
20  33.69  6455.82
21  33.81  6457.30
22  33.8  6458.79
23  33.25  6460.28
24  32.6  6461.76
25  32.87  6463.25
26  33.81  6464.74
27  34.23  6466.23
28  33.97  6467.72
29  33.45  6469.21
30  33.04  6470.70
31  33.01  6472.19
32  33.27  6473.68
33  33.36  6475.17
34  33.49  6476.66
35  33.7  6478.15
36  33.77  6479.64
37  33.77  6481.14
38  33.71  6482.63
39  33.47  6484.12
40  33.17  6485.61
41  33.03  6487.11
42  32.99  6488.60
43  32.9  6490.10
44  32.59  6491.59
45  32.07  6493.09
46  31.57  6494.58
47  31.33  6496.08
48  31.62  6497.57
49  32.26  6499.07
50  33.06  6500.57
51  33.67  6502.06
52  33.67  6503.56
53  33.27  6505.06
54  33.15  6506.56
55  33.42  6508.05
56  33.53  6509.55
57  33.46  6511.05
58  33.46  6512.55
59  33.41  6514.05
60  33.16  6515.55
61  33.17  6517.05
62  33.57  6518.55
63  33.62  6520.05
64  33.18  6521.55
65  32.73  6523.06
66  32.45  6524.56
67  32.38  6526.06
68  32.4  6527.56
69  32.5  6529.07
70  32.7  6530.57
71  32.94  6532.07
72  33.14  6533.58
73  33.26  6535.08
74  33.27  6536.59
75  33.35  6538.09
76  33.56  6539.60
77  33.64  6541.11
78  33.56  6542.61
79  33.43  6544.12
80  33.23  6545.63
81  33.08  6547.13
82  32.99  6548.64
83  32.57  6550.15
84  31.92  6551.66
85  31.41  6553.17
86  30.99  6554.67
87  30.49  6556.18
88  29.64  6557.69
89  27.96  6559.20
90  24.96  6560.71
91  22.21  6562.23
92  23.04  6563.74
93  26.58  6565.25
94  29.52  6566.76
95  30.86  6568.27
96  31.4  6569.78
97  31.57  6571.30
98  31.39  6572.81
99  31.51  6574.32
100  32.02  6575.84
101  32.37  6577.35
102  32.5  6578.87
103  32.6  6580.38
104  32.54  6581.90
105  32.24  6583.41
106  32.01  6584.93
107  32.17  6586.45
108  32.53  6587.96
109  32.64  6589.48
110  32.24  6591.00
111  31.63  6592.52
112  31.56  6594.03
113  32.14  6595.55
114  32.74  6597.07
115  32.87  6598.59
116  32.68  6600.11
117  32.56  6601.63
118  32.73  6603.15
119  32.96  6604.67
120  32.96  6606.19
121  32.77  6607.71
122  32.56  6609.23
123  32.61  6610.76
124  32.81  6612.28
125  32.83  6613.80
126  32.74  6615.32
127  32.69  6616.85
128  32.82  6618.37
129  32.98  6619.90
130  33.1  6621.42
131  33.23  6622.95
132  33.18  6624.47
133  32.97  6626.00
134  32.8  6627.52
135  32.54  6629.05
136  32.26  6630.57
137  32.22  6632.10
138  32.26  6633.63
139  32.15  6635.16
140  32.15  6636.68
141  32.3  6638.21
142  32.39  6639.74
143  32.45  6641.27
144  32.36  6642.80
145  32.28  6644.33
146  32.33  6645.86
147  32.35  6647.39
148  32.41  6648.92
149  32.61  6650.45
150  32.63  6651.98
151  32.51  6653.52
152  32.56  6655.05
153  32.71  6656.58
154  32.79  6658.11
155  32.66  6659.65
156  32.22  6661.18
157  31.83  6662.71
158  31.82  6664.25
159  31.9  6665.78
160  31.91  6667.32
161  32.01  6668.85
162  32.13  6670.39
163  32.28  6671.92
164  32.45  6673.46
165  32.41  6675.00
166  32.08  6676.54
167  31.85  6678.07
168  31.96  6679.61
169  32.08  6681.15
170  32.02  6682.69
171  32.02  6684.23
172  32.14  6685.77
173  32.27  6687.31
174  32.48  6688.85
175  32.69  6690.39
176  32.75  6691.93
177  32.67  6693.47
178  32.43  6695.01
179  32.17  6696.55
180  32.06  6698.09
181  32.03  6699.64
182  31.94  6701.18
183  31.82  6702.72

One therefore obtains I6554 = 1.2 angstrom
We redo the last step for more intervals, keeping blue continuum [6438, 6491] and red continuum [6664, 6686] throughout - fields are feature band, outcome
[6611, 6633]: -0.2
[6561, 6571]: 1.7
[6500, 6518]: -0.1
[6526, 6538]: 0.1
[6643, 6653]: -0.1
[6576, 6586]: 0.1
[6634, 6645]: 0.0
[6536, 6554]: 0.0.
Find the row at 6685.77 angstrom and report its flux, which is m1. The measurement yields 32.14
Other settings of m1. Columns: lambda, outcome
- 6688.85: 32.48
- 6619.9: 32.98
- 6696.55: 32.17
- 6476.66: 33.49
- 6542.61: 33.56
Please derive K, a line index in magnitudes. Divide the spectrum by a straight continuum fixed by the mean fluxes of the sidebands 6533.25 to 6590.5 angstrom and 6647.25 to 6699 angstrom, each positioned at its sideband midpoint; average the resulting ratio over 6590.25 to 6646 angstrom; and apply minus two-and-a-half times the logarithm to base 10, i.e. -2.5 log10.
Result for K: -0.03 mag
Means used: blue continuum 31.3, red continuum 32.3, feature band 32.6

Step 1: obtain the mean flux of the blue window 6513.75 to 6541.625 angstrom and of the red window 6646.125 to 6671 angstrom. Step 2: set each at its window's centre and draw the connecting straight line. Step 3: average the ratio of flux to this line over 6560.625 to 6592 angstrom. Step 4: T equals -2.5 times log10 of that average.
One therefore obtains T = 0.077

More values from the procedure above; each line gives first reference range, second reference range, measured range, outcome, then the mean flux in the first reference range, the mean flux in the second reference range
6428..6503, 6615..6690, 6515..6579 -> 0.05 mag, 33.4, 32.4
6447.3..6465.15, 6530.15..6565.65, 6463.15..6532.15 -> -0.02 mag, 33.6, 31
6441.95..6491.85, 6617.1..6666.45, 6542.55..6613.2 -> 0.05 mag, 33.5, 32.5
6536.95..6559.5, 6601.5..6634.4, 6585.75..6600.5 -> 0.01 mag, 32.2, 32.8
